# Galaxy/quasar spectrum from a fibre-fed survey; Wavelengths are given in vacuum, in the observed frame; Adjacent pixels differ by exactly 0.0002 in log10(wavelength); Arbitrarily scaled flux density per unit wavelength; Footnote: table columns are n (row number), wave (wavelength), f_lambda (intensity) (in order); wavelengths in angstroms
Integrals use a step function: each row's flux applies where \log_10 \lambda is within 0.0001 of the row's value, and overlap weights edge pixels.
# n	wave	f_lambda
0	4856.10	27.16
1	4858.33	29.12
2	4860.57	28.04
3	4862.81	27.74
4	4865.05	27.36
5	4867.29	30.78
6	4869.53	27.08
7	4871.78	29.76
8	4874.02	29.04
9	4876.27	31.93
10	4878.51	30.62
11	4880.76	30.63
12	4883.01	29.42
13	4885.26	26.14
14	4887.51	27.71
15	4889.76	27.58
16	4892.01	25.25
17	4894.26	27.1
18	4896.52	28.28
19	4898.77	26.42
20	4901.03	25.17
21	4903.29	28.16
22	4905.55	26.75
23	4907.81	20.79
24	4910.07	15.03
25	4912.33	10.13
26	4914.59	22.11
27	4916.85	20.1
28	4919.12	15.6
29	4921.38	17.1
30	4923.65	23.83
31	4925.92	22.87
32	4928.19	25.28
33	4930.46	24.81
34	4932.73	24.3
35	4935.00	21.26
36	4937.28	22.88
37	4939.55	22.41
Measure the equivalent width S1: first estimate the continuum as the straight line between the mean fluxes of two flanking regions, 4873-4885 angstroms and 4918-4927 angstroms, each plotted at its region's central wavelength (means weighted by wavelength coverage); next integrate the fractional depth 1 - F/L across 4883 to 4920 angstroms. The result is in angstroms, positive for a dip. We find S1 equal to 2.1 angstroms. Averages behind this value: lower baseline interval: 30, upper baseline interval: 19.8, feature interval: 23.5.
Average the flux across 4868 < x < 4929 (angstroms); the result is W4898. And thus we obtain 24.8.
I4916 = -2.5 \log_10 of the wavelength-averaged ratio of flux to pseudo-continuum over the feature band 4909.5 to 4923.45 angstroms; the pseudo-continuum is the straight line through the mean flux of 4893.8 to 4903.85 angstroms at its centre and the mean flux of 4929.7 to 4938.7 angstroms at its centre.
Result 0.41 mag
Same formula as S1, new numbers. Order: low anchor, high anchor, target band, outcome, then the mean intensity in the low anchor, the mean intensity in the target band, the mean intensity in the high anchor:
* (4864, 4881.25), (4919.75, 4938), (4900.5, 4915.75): 2.6 angstroms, 29.6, 21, 22.6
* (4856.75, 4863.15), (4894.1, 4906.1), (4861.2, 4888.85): -1.2 angstroms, 28.3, 29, 27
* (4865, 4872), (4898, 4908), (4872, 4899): -1.1 angstroms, 28.8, 28.5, 25.8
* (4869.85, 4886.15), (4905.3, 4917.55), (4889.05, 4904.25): -2.3 angstroms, 29.6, 26.8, 18.6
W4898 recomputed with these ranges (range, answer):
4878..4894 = 28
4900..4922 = 20.1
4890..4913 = 23.7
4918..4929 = 20.8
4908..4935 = 20.2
